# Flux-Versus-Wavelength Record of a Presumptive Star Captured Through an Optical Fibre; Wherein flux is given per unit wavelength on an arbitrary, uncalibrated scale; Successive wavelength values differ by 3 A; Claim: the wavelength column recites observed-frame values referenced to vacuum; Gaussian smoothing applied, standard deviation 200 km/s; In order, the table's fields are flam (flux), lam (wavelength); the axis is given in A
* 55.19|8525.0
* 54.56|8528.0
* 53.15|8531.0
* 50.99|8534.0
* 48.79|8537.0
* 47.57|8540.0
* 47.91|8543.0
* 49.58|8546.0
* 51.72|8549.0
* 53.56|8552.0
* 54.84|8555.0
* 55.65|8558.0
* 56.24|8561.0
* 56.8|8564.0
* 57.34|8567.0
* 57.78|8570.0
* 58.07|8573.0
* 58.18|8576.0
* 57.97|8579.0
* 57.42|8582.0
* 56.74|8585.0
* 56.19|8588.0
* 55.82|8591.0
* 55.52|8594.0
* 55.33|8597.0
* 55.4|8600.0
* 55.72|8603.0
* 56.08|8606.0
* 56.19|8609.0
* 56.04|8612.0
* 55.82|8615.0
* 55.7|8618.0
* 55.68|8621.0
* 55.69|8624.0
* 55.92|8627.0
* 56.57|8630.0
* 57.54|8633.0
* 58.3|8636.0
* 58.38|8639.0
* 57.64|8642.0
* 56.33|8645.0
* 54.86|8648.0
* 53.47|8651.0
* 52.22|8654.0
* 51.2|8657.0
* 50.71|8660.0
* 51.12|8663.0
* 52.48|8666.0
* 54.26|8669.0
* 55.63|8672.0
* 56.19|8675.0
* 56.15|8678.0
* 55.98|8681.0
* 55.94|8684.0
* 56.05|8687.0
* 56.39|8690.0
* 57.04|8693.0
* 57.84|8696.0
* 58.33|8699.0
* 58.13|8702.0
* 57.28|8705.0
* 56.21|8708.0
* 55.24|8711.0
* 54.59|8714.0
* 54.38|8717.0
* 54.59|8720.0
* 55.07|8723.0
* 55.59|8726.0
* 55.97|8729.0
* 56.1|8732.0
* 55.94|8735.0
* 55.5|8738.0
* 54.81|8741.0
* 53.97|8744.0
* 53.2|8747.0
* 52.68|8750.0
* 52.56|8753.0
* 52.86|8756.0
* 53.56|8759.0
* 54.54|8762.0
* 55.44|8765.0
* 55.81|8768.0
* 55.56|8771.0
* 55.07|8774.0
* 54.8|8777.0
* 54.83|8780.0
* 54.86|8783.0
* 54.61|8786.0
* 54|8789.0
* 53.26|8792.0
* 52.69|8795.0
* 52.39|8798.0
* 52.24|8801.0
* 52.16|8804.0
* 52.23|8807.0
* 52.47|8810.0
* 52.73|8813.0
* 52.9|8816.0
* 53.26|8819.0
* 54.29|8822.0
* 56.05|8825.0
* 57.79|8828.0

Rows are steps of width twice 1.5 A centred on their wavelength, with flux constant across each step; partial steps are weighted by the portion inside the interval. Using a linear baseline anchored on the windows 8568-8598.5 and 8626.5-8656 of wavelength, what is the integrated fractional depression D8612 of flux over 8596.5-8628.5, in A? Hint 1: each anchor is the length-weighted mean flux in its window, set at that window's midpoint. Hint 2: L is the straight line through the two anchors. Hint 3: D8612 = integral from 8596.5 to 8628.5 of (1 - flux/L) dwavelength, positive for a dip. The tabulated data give 0.4 A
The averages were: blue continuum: 56.9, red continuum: 56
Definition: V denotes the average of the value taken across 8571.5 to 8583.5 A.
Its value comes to 57.9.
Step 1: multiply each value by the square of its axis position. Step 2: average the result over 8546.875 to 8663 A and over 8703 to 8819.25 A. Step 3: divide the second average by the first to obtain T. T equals 1.01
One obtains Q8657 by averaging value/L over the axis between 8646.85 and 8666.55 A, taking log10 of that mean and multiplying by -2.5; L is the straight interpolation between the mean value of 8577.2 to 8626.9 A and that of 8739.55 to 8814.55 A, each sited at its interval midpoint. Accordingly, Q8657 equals 0.06 mag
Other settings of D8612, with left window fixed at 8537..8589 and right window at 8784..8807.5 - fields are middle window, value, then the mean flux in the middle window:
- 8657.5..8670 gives 0.46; 52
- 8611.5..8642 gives -1.34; 56.6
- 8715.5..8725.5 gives -0.22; 54.8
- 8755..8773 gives -0.49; 54.7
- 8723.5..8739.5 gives -0.68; 55.8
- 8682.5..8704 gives -1.33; 57.1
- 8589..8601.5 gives -0.24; 55.5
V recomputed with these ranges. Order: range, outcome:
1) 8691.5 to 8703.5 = 57.8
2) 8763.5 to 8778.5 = 55.3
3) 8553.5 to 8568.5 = 56.2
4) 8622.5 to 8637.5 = 56.8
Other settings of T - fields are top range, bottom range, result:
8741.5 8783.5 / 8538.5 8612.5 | 1.03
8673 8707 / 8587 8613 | 1.04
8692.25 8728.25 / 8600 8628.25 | 1.03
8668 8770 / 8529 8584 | 1.06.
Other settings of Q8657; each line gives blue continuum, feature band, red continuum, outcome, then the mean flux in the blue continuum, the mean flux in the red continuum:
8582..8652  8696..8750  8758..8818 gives -0.02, 56.2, 53.8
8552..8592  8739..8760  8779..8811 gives 0.01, 56.7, 53.2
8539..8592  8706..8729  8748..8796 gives -0.02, 55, 54.2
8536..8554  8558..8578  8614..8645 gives -0.11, 50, 56.7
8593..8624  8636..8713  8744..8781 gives -0.01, 55.7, 54.2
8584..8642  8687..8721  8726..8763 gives -0.03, 56.3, 54.4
